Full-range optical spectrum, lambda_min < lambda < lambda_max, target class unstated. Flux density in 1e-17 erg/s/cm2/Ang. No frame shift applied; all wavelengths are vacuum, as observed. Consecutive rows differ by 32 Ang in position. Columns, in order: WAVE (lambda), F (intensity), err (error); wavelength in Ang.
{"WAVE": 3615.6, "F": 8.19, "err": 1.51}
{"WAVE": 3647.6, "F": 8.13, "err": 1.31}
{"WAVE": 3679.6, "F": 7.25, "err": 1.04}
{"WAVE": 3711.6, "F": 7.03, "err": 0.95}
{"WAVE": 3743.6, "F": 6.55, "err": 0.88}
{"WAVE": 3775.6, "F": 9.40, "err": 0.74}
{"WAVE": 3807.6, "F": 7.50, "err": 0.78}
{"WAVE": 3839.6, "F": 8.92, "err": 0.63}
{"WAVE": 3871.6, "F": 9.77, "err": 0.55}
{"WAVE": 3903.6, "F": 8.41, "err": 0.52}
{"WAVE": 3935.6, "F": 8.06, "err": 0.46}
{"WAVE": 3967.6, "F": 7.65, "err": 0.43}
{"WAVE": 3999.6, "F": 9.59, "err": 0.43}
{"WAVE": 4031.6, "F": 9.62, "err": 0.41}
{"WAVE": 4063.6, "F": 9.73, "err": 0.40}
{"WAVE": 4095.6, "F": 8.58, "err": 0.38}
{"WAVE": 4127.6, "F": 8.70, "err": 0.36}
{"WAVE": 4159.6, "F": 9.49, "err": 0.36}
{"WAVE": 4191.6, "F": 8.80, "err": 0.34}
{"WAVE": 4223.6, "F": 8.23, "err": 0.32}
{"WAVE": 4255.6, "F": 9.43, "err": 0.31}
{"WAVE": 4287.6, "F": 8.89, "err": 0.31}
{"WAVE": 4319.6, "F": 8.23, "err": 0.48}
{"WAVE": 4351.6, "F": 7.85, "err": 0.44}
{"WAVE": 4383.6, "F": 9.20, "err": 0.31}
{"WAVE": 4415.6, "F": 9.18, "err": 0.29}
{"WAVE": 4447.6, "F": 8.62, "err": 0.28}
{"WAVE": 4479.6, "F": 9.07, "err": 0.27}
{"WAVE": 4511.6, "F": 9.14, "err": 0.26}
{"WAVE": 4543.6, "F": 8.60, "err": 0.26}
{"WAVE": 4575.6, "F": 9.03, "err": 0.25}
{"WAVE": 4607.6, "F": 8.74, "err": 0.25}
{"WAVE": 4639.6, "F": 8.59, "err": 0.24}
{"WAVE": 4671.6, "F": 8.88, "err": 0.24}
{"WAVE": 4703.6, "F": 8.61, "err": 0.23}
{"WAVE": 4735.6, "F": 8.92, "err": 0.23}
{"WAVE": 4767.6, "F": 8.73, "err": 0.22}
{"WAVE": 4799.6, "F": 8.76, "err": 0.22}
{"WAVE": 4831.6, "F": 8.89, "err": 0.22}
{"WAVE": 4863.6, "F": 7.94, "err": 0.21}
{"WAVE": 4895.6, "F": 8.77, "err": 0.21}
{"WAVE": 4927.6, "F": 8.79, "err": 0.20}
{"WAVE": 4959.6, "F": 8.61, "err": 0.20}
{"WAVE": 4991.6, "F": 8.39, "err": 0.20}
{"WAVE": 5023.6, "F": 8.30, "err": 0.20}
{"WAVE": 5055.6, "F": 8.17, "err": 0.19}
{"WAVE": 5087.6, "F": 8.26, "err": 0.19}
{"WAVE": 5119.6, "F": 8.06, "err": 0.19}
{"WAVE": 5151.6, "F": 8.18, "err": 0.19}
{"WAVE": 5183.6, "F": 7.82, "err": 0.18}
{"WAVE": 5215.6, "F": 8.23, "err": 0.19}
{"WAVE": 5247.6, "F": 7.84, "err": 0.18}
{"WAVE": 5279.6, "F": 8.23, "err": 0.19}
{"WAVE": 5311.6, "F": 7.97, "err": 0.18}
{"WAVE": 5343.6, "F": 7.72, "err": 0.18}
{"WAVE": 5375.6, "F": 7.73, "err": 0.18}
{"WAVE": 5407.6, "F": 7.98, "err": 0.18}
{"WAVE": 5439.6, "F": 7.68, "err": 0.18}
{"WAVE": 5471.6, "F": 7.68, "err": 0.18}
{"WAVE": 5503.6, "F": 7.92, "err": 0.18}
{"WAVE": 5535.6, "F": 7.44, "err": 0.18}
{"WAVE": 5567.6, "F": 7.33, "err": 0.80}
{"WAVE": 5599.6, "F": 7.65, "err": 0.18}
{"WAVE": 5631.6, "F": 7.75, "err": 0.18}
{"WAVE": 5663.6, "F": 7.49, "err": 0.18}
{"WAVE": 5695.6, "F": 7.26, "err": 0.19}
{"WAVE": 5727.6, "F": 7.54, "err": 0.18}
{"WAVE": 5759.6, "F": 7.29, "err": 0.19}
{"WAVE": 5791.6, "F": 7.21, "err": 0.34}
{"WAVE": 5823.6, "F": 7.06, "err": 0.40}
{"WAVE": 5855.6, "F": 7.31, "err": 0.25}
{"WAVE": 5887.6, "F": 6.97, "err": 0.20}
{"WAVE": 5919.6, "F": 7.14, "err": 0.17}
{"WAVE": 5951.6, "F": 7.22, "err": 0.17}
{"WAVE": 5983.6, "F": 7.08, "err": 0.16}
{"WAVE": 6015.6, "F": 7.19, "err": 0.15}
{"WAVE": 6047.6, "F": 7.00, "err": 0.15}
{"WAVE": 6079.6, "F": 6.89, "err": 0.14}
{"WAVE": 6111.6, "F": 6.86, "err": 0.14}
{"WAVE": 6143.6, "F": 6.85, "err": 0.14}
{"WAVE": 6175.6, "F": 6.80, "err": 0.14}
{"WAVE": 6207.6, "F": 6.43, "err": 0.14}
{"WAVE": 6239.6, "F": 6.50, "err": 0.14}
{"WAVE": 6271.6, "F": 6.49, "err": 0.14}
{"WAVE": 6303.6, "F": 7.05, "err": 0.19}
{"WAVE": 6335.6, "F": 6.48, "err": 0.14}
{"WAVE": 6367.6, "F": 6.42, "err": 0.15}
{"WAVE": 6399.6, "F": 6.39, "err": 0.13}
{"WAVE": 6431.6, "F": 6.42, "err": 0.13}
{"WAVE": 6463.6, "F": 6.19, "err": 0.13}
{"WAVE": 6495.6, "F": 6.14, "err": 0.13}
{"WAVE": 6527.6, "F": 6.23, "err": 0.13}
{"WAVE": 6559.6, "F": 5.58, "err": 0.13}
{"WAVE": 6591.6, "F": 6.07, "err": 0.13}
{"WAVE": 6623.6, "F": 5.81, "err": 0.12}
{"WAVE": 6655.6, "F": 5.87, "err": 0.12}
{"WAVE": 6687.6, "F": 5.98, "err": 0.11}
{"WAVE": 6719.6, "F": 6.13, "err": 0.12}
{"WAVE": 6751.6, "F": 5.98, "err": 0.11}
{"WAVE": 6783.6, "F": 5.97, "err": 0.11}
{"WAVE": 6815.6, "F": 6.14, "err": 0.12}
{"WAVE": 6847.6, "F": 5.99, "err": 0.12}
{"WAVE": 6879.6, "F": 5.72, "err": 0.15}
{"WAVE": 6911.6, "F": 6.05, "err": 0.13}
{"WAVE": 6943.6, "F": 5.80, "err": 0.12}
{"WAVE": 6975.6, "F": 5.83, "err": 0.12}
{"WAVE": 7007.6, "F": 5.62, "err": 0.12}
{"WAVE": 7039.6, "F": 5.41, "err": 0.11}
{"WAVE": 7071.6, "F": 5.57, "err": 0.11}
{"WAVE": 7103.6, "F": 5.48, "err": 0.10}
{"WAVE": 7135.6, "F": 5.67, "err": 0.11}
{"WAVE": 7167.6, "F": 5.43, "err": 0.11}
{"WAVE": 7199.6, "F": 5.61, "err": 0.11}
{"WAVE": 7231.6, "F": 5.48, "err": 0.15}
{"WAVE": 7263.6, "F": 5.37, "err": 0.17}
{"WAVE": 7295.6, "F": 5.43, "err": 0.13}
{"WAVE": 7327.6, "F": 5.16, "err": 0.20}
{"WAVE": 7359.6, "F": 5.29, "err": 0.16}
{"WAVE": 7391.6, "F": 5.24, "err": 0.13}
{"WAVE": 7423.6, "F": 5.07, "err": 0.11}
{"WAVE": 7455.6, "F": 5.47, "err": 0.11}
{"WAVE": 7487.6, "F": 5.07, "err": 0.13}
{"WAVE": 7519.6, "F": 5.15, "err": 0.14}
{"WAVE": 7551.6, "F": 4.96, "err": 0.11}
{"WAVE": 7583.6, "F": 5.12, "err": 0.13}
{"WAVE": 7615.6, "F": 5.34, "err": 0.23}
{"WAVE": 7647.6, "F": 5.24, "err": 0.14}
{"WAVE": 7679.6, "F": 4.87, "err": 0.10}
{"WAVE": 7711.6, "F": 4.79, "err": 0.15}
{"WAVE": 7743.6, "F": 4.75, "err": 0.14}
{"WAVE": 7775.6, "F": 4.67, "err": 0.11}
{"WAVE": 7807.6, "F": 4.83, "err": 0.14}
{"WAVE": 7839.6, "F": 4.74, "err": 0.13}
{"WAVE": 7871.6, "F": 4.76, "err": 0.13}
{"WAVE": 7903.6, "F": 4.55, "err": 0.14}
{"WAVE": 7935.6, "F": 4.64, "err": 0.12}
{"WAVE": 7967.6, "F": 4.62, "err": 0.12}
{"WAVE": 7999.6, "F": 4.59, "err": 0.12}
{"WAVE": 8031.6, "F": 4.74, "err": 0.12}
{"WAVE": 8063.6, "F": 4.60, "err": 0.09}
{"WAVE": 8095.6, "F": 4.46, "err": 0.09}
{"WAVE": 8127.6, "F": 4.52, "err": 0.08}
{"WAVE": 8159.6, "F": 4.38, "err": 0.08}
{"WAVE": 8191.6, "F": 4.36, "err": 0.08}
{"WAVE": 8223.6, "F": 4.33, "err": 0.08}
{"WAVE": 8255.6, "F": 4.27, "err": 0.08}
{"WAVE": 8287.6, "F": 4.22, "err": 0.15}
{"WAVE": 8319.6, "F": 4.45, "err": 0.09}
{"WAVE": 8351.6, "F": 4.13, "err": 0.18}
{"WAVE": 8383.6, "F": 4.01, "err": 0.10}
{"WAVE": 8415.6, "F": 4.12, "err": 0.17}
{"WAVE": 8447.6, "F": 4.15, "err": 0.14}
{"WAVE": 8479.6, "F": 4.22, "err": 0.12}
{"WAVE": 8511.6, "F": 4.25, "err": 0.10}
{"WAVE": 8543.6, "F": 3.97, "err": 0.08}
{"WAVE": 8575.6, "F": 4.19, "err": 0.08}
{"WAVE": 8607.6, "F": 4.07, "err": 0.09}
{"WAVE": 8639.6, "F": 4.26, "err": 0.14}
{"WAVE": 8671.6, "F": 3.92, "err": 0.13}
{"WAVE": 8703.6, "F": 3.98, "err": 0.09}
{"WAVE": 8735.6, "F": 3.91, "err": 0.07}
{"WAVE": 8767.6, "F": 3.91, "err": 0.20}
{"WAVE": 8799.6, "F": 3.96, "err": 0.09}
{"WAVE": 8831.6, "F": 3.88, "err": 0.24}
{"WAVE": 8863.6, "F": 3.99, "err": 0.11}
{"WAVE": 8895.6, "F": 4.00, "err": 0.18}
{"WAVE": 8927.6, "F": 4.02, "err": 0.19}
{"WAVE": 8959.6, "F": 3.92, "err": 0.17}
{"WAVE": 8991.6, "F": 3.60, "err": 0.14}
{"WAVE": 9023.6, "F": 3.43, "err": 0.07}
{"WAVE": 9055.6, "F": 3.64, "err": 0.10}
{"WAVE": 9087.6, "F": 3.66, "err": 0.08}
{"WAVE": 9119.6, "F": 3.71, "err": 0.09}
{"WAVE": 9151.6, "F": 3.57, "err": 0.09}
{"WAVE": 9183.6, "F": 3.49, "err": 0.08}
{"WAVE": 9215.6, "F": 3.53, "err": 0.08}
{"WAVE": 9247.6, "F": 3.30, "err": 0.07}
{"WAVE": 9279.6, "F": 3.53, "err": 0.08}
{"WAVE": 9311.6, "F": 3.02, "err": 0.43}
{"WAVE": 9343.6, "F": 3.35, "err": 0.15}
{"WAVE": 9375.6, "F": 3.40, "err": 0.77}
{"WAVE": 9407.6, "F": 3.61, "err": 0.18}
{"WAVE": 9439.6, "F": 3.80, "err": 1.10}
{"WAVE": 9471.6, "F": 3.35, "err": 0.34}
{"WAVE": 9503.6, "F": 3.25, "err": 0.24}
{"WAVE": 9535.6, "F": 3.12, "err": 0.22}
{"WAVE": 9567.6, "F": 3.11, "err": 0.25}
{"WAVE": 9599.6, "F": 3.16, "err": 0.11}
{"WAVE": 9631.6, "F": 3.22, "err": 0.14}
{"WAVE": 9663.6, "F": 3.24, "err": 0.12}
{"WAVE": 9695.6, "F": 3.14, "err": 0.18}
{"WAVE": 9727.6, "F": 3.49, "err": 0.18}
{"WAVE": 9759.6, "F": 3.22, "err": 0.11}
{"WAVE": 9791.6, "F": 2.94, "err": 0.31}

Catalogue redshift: 0.001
